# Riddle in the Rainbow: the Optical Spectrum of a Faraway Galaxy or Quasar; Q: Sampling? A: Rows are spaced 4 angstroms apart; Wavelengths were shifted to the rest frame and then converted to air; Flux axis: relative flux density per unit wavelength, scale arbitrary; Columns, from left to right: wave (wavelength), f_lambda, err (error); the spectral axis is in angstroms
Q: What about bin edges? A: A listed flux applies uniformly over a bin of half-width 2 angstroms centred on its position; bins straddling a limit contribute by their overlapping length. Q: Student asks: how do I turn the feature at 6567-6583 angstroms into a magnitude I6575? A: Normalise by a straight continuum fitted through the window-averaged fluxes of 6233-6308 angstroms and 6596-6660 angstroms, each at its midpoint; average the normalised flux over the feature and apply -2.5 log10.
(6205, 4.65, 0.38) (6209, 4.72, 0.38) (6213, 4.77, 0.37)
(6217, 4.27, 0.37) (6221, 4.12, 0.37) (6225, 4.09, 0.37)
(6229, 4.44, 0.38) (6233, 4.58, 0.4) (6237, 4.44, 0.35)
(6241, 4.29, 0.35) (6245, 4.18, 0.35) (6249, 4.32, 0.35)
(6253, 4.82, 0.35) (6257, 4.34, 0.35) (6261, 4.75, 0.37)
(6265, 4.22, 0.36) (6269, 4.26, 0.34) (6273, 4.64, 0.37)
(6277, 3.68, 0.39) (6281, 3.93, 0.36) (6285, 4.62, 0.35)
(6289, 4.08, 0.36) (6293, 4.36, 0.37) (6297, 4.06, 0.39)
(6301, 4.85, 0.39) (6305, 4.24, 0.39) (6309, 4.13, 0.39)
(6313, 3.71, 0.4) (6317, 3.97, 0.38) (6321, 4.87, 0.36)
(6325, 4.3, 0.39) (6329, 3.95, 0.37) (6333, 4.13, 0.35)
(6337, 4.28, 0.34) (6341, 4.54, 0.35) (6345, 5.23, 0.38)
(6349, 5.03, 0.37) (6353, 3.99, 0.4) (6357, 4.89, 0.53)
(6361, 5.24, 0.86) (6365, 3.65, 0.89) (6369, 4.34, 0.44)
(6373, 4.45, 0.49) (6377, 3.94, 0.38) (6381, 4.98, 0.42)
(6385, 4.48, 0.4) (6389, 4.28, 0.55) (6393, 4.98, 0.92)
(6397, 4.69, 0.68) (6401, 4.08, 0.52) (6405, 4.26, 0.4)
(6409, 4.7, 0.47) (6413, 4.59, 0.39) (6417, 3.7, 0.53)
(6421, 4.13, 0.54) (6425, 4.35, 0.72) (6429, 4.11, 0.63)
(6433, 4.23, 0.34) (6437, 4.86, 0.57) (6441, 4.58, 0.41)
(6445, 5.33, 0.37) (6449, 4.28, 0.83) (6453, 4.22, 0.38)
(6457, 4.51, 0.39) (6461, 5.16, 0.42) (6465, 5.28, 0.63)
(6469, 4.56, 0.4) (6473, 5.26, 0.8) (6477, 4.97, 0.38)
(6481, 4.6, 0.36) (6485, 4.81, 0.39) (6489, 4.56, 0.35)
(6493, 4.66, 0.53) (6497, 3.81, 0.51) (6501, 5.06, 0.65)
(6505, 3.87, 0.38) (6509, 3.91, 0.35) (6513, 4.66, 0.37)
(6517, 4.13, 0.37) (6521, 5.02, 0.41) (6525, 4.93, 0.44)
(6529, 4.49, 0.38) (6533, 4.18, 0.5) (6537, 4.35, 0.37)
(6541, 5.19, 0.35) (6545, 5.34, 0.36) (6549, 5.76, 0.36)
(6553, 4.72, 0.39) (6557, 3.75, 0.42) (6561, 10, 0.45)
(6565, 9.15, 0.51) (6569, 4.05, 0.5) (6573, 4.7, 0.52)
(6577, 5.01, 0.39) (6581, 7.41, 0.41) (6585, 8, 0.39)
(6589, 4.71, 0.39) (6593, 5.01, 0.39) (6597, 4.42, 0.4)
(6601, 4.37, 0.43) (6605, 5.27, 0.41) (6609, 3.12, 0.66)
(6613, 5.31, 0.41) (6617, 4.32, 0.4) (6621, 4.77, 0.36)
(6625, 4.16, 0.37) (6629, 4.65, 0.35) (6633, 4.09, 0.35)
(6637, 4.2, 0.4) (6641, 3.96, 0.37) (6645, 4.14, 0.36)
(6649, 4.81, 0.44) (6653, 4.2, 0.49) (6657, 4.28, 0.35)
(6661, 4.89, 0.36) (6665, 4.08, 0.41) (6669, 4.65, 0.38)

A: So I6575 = -0.21 mag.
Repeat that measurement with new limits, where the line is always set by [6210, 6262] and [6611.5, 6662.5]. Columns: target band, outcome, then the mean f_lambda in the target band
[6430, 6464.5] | -0.056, 4.66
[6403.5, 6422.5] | 0.036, 4.28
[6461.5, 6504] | -0.077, 4.75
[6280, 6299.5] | 0.044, 4.24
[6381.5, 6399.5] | -0.049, 4.62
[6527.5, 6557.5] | -0.082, 4.78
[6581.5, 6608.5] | -0.193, 5.29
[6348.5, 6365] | -0.050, 4.63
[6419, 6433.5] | 0.056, 4.2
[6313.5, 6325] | 0.028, 4.31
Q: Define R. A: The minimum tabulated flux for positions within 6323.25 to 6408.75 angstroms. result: 3.65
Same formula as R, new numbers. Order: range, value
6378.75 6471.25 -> 3.7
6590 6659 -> 3.12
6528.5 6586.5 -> 3.75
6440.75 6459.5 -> 4.22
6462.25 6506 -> 3.81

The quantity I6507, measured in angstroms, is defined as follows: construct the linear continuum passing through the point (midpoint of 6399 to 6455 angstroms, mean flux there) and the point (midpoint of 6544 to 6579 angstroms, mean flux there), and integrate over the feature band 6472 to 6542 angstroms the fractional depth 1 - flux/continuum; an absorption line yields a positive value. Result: 9.1 angstroms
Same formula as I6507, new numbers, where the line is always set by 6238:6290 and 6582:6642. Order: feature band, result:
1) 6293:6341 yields 1.6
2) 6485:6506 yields 0.7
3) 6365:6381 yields 0.7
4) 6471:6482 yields -0.9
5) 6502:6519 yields 1.6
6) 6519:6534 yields -0.1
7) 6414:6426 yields 1.2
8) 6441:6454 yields -0.3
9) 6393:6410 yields 0.0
